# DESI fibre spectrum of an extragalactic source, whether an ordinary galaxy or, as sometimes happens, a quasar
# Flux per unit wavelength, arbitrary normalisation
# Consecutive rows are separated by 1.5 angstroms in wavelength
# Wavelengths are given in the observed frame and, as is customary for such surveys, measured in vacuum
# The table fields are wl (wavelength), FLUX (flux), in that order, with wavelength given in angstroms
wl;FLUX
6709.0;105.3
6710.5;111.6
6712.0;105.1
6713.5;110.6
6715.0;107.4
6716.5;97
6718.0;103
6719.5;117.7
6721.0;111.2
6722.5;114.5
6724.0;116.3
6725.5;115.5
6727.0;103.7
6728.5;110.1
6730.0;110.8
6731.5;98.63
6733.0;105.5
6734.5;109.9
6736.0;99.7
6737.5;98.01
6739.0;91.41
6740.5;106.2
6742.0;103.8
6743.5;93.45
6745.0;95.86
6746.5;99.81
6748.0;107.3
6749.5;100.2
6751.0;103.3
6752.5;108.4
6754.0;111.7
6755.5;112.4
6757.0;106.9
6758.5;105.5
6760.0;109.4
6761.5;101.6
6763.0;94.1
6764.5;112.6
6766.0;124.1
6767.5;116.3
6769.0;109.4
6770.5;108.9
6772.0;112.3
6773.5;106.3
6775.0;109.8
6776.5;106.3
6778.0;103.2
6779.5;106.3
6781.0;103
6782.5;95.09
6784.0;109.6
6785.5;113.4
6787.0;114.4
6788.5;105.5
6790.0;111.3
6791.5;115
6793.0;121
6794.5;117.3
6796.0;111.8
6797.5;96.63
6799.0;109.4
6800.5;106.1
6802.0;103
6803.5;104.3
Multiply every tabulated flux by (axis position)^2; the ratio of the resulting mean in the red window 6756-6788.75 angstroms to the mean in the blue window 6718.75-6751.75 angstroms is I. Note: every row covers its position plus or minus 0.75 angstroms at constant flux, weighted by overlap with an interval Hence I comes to 1.04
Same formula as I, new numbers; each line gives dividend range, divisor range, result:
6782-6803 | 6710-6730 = 1.02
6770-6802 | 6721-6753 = 1.05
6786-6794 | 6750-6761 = 1.06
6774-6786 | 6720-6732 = 0.97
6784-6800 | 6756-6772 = 1.03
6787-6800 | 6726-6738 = 1.08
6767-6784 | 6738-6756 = 1.05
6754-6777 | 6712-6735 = 1.02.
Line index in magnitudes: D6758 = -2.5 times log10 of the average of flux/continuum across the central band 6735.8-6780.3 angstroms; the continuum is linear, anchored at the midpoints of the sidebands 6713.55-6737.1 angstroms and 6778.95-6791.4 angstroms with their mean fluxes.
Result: 0.02 mag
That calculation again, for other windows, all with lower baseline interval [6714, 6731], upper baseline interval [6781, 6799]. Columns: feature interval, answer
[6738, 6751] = 0.10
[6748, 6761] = 0.03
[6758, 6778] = 0.01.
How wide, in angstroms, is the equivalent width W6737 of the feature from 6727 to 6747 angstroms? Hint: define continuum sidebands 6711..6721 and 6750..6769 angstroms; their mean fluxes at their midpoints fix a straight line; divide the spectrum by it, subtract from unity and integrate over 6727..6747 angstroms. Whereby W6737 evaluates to 1.1 angstroms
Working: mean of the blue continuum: 107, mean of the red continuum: 109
